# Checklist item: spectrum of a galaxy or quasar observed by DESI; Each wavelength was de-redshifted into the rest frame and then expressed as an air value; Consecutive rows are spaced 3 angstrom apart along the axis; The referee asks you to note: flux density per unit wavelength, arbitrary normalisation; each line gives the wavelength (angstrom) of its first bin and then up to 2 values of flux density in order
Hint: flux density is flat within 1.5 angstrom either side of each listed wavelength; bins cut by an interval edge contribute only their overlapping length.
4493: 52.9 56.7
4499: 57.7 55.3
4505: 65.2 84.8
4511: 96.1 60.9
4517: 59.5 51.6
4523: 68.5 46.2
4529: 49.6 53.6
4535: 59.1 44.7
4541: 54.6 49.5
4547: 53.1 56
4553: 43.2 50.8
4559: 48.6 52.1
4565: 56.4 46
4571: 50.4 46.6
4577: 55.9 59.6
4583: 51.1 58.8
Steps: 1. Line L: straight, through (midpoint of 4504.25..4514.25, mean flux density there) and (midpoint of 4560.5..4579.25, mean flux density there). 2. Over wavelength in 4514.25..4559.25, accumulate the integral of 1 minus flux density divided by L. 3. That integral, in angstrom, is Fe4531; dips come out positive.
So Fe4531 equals 9.3 angstrom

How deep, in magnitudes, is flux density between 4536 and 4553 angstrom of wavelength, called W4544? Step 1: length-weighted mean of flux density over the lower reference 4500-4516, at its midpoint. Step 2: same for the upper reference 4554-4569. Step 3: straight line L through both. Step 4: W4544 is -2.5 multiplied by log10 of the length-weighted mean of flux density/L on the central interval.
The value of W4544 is 0.12 mag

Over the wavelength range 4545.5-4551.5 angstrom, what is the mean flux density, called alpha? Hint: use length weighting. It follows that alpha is 54.6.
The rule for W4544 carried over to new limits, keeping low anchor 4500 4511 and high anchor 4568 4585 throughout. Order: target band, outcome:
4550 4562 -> 0.177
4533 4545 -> 0.198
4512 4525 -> 0.121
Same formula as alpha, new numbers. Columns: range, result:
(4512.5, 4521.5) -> 57.3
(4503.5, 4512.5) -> 82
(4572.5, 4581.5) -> 54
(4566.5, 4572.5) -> 48.2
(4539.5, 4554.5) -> 51.3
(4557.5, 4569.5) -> 50.8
